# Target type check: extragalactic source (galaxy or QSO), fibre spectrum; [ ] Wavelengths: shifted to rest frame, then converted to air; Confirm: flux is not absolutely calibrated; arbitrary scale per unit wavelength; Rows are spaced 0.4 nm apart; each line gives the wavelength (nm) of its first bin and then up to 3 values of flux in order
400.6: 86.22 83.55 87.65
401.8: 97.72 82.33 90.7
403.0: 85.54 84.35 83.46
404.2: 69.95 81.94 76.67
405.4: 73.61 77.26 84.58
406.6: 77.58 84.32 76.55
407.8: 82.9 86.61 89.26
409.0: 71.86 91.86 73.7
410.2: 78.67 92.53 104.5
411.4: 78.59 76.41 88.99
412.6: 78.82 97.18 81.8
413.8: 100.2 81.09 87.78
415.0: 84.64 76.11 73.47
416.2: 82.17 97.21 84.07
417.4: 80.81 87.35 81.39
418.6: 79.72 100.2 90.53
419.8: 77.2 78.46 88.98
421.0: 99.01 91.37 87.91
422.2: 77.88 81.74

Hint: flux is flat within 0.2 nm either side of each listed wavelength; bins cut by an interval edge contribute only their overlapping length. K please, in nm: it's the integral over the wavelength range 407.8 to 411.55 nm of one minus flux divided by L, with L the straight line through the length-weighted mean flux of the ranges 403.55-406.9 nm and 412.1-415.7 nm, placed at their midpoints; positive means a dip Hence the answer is -0.14 nm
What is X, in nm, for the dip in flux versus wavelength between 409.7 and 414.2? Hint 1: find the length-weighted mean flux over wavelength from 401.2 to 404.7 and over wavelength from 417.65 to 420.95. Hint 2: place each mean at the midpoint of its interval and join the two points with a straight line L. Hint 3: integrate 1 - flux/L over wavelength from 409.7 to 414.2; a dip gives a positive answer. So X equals -0.051 nm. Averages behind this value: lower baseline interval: 84.9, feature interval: 86.5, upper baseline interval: 86.1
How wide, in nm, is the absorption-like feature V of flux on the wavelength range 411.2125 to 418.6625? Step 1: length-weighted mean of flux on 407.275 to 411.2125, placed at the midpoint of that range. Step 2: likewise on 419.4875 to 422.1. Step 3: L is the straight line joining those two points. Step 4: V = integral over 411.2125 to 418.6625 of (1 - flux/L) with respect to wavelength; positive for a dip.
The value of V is 0.15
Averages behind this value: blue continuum 85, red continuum 86.9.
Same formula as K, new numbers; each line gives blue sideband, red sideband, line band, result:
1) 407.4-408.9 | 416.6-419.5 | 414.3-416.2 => 0.12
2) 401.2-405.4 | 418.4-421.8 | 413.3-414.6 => -0.03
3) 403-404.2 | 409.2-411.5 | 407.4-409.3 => 0.07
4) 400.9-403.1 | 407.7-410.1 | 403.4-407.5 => 0.31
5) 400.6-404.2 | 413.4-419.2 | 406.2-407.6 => 0.09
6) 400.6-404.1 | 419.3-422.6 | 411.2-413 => 0.08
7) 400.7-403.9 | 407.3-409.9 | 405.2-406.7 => 0.11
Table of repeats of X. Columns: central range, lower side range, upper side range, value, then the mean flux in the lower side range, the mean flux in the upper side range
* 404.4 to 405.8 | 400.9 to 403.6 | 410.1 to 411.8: 0.163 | 87.5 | 87.7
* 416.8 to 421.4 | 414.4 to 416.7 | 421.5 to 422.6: -0.174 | 83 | 83.5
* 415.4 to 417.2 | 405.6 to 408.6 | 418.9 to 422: 0.070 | 81.9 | 88.9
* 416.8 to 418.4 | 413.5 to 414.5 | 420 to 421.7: 0.108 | 89.5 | 89.4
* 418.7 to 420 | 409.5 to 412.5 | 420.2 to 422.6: -0.024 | 84.8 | 87.5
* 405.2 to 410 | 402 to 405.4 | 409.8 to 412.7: 0.137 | 81.4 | 84.9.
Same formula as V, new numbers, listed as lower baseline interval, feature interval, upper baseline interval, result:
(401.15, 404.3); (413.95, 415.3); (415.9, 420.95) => 0.02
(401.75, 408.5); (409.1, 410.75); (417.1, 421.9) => 0.01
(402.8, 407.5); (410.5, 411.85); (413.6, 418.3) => -0.11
